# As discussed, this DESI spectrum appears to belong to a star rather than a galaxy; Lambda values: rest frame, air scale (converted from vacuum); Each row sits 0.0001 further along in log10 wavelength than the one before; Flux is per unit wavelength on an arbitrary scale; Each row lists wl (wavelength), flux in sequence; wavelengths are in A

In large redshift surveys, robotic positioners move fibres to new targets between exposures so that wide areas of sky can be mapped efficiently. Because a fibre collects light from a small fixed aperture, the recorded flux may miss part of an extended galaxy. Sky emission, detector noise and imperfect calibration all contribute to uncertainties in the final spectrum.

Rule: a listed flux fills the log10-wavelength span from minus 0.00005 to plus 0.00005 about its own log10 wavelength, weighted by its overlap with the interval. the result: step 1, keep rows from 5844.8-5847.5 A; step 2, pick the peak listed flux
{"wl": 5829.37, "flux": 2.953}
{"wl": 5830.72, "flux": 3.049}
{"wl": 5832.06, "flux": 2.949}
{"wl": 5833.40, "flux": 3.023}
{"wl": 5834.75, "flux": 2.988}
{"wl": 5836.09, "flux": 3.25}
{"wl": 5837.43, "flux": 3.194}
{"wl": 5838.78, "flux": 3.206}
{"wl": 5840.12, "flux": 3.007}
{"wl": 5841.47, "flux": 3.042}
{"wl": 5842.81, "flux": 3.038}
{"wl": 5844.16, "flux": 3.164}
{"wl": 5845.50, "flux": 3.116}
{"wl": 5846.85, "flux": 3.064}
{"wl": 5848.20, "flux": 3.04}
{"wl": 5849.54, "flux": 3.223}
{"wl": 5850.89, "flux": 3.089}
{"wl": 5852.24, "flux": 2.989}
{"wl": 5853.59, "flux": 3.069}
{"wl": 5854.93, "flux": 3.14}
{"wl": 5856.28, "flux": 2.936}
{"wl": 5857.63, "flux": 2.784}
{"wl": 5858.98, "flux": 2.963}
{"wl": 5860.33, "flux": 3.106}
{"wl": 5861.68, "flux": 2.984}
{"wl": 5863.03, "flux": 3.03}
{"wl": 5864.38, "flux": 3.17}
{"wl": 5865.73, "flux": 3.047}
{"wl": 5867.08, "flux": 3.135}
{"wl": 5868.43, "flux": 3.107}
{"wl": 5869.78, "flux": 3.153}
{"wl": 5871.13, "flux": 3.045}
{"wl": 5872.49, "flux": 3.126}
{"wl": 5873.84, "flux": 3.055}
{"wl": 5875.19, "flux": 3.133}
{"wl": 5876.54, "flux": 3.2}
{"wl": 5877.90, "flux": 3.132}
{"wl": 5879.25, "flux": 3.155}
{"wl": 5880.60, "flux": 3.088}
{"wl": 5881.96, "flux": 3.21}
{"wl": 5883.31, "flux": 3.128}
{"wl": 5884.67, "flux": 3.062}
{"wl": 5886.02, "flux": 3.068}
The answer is 3.116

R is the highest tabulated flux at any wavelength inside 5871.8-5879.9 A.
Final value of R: 3.2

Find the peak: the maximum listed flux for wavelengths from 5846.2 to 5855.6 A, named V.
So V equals 3.223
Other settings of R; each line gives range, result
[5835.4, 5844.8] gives 3.25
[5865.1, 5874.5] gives 3.153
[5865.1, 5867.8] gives 3.135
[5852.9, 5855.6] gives 3.14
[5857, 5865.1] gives 3.17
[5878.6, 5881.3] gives 3.155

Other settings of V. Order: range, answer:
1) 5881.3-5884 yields 3.21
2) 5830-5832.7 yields 3.049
